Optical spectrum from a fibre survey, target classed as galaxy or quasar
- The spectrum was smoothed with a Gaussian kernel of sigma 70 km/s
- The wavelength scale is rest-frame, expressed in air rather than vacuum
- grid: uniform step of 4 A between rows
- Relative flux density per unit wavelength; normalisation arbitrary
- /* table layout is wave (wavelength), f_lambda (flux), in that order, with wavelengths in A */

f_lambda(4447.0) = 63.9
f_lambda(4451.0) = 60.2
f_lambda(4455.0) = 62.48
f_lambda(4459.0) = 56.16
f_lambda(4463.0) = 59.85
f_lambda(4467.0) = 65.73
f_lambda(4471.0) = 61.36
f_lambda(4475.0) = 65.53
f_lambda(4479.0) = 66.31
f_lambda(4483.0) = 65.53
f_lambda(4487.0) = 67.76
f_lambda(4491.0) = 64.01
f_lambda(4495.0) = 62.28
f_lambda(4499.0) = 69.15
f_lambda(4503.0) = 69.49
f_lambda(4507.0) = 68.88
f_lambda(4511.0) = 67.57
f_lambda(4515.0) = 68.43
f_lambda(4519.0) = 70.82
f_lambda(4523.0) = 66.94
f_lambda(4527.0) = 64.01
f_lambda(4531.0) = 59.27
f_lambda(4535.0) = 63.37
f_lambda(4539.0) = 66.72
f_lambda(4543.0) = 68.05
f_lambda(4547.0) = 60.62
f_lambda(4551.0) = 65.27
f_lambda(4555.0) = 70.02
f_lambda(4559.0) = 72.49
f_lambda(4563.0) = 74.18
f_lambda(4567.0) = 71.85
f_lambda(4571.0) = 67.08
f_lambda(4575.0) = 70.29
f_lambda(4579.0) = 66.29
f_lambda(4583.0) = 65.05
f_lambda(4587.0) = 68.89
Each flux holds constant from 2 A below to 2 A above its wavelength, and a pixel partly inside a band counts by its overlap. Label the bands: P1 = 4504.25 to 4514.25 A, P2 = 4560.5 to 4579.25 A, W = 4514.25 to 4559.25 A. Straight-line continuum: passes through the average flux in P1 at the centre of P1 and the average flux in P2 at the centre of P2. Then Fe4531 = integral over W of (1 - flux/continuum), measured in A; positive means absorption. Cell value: 2.1 A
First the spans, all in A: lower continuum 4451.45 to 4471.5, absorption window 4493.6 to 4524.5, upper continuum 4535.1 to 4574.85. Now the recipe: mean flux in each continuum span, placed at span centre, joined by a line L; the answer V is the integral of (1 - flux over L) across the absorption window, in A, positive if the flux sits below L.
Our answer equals -1.59 A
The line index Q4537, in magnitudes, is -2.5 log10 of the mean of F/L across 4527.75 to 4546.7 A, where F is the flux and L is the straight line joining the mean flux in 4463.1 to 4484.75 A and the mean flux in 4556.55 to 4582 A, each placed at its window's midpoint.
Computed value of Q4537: 0.07 mag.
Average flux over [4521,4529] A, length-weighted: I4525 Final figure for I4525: 65.5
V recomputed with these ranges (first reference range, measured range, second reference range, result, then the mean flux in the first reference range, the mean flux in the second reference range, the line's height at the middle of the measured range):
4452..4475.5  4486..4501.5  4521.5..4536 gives -0.86 A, 61.5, 63.3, 62.3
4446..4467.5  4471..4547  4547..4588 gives -1.73 A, 61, 68.7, 64.6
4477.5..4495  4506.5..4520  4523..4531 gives -0.96 A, 65.5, 63.6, 64.2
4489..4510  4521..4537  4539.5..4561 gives 0.87 A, 66.8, 67.3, 67.1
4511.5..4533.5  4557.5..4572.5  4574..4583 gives -1.01 A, 66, 67.3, 67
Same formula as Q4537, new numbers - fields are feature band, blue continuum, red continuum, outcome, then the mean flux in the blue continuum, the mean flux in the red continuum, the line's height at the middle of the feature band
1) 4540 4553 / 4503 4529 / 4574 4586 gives 0.045 mag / 67.9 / 67.1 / 67.5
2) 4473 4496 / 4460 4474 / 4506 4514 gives -0.014 mag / 62.1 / 68.2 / 64.6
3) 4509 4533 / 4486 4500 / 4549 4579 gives 0.016 mag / 65.4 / 69.9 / 67.2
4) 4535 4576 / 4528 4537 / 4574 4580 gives -0.053 mag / 61.6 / 68.3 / 65.1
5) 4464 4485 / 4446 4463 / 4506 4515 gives -0.025 mag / 60.4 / 68.2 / 63.2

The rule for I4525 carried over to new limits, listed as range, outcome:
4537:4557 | 66.1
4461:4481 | 63.8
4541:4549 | 64.3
